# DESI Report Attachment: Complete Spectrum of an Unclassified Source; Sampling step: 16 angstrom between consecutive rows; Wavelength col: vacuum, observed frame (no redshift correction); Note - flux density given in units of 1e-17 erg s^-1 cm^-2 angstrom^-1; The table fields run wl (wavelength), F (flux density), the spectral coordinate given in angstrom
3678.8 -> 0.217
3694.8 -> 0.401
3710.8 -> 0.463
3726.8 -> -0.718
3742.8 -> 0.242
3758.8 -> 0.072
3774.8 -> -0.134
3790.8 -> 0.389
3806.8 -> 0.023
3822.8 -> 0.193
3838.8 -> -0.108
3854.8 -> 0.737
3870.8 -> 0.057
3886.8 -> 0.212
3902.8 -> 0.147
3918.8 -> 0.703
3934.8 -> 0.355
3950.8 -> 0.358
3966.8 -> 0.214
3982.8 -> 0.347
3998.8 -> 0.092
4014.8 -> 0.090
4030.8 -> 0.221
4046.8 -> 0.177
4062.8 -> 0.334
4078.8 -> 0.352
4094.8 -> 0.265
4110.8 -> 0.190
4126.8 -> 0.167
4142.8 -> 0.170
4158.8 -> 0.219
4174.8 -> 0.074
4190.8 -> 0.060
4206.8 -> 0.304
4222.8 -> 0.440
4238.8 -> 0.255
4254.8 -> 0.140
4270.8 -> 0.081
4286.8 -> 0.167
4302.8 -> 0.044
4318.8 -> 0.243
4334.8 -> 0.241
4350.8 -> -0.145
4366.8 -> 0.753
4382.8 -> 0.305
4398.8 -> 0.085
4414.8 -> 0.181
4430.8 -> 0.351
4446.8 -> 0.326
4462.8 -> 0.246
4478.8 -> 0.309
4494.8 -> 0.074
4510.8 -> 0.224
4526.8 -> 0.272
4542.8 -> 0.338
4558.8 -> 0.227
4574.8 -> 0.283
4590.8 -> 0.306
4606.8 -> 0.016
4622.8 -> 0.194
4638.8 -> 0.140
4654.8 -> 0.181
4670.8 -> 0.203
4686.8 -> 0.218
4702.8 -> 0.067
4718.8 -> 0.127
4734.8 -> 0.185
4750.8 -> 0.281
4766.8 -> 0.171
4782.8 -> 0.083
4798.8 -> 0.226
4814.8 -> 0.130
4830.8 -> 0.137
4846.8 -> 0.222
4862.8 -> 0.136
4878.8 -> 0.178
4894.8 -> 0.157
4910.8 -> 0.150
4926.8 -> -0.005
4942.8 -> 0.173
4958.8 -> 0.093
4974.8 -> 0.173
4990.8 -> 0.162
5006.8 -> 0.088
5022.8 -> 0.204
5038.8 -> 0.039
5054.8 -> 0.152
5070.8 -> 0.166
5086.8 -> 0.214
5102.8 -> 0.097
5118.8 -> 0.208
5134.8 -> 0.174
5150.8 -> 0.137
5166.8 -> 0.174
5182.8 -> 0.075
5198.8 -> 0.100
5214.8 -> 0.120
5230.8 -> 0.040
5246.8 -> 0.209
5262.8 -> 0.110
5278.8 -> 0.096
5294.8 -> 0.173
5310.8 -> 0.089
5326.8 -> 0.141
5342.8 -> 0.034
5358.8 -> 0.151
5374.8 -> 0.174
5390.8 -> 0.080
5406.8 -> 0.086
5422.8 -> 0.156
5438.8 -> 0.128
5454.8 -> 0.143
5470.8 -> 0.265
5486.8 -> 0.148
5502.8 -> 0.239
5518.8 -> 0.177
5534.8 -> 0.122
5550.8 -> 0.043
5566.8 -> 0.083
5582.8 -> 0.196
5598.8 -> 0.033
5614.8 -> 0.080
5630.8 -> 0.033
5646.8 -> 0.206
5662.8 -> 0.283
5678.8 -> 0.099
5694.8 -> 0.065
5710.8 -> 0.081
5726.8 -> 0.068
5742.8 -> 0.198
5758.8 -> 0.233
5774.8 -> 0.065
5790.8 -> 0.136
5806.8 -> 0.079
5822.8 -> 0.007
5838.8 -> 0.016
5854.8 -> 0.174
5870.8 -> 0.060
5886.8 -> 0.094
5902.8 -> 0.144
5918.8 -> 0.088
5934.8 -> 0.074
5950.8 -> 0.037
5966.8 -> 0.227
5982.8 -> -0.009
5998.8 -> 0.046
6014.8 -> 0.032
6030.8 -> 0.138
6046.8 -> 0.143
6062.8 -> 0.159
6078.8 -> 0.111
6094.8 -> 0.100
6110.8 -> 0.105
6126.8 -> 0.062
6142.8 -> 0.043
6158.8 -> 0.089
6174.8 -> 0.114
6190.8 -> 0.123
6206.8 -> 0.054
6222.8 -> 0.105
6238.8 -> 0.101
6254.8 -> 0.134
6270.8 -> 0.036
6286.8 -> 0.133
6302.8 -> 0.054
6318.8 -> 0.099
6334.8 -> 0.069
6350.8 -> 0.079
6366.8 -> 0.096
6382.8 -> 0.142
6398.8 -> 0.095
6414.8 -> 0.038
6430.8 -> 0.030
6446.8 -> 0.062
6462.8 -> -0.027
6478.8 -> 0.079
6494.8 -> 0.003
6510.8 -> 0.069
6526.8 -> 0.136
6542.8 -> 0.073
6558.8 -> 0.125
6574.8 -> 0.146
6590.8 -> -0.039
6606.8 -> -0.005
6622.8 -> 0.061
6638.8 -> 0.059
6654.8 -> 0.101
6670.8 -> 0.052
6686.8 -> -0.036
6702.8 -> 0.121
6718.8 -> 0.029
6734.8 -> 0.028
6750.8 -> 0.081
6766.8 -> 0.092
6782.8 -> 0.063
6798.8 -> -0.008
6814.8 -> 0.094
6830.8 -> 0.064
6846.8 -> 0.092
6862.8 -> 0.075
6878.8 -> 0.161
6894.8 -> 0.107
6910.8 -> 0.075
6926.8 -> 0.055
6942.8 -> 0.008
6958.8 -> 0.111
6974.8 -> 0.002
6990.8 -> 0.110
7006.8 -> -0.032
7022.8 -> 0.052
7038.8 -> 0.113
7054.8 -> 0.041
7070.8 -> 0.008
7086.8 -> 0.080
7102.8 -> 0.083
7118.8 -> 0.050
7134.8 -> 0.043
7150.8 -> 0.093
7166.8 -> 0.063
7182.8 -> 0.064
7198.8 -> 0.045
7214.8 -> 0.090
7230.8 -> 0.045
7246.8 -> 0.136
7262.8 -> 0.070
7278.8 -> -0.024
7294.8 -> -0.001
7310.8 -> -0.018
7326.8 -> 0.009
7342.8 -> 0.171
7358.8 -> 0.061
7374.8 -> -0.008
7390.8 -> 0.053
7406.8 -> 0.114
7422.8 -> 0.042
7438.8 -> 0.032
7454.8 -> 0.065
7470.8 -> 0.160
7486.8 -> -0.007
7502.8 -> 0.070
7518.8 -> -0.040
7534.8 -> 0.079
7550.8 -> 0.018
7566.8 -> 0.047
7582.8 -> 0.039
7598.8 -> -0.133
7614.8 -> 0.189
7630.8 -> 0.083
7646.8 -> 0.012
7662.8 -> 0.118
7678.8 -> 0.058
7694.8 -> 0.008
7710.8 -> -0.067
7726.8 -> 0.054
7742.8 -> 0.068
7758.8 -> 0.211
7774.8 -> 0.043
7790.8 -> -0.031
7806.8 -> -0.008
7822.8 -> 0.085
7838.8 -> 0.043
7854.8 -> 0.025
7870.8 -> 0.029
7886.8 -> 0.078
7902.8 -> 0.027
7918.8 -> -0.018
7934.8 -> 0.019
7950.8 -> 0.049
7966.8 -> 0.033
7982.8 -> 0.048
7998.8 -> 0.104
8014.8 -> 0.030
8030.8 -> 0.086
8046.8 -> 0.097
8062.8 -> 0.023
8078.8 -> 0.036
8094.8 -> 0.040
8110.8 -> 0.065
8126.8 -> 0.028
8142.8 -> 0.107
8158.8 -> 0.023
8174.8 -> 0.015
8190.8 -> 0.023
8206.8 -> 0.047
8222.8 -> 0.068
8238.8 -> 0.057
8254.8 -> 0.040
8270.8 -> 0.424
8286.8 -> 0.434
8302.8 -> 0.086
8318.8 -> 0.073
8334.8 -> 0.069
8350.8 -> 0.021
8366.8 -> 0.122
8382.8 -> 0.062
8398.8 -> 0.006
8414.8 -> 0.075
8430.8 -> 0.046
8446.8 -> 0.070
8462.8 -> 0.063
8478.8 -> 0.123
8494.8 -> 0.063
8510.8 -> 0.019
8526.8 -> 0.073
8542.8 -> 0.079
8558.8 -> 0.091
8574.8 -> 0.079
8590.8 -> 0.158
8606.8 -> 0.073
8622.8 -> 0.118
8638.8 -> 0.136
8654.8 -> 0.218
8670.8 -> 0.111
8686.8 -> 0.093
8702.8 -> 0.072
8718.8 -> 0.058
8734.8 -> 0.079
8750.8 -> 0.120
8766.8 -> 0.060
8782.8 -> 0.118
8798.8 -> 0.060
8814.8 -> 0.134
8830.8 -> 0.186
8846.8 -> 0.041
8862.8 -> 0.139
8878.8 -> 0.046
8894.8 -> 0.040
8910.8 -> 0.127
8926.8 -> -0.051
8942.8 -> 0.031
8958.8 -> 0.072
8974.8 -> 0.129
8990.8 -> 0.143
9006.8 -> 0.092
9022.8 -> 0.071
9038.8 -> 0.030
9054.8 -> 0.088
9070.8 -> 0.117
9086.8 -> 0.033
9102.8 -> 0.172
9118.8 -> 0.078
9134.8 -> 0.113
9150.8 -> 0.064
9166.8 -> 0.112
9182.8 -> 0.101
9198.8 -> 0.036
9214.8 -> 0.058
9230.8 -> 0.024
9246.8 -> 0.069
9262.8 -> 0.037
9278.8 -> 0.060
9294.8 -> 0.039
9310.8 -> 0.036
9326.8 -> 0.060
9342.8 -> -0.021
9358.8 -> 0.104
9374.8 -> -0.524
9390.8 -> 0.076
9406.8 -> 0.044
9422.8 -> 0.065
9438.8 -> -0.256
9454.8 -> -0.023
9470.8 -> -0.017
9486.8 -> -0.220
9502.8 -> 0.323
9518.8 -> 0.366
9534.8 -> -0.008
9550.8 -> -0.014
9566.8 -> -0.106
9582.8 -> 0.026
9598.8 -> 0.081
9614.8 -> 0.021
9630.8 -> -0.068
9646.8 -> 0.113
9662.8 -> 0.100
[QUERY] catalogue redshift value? 1.22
